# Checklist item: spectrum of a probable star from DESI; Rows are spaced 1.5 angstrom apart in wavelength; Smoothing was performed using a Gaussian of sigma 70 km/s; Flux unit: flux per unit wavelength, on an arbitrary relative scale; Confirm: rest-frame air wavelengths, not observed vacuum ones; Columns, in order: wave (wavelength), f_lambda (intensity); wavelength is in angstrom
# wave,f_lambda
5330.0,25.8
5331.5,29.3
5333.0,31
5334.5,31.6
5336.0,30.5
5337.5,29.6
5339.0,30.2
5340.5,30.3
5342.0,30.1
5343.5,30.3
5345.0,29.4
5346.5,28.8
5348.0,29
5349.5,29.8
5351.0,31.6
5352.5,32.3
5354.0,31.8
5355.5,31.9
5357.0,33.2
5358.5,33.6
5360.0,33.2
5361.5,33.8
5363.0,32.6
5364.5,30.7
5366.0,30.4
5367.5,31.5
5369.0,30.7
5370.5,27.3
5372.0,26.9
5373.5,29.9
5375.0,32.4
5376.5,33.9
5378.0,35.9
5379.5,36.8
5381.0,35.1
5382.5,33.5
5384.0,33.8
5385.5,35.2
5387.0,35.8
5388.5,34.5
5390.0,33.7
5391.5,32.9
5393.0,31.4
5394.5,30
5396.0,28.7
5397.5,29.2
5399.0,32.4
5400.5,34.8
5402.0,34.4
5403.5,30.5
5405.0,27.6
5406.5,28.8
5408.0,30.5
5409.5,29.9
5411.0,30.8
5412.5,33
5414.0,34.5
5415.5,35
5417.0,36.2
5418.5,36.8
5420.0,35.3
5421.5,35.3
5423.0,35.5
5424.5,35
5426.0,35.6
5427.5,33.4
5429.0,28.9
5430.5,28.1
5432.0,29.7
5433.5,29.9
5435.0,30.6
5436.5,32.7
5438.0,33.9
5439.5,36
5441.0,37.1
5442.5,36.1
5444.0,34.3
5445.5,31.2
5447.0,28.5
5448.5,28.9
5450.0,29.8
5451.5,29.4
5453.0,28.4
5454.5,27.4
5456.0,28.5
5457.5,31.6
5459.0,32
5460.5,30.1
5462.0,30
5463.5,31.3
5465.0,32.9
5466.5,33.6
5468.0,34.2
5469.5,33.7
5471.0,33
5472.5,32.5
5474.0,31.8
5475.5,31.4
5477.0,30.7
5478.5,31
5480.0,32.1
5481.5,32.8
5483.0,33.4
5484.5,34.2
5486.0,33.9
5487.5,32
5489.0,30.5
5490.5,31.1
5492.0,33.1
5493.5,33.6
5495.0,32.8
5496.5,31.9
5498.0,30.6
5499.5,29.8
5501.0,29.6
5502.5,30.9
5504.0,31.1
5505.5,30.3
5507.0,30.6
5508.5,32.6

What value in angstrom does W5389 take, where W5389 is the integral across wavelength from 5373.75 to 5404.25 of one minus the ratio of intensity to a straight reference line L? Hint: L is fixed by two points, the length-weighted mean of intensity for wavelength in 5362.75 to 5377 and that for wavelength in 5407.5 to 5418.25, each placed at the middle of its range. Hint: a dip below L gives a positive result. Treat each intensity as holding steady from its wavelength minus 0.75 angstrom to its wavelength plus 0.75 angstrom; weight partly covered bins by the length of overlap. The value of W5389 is -1.5 angstrom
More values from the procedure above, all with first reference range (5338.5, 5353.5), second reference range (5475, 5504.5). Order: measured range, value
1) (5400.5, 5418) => -0.7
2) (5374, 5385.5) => -1.4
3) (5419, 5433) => -0.8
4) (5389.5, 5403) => -0.5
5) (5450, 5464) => 0.7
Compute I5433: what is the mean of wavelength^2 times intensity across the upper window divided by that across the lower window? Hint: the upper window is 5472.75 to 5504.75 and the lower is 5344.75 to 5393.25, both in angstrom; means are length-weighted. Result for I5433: 1.03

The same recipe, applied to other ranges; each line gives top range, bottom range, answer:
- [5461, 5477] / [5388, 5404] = 1.04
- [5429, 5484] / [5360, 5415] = 1.01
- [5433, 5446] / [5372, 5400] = 1.04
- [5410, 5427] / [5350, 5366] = 1.10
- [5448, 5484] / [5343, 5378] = 1.04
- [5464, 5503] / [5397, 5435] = 1.02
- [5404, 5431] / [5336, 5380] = 1.07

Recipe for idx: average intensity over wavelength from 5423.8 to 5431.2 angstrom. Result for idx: 32.2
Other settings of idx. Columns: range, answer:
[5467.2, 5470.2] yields 33.9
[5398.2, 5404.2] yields 33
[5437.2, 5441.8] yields 35.6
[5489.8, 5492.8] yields 32.1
